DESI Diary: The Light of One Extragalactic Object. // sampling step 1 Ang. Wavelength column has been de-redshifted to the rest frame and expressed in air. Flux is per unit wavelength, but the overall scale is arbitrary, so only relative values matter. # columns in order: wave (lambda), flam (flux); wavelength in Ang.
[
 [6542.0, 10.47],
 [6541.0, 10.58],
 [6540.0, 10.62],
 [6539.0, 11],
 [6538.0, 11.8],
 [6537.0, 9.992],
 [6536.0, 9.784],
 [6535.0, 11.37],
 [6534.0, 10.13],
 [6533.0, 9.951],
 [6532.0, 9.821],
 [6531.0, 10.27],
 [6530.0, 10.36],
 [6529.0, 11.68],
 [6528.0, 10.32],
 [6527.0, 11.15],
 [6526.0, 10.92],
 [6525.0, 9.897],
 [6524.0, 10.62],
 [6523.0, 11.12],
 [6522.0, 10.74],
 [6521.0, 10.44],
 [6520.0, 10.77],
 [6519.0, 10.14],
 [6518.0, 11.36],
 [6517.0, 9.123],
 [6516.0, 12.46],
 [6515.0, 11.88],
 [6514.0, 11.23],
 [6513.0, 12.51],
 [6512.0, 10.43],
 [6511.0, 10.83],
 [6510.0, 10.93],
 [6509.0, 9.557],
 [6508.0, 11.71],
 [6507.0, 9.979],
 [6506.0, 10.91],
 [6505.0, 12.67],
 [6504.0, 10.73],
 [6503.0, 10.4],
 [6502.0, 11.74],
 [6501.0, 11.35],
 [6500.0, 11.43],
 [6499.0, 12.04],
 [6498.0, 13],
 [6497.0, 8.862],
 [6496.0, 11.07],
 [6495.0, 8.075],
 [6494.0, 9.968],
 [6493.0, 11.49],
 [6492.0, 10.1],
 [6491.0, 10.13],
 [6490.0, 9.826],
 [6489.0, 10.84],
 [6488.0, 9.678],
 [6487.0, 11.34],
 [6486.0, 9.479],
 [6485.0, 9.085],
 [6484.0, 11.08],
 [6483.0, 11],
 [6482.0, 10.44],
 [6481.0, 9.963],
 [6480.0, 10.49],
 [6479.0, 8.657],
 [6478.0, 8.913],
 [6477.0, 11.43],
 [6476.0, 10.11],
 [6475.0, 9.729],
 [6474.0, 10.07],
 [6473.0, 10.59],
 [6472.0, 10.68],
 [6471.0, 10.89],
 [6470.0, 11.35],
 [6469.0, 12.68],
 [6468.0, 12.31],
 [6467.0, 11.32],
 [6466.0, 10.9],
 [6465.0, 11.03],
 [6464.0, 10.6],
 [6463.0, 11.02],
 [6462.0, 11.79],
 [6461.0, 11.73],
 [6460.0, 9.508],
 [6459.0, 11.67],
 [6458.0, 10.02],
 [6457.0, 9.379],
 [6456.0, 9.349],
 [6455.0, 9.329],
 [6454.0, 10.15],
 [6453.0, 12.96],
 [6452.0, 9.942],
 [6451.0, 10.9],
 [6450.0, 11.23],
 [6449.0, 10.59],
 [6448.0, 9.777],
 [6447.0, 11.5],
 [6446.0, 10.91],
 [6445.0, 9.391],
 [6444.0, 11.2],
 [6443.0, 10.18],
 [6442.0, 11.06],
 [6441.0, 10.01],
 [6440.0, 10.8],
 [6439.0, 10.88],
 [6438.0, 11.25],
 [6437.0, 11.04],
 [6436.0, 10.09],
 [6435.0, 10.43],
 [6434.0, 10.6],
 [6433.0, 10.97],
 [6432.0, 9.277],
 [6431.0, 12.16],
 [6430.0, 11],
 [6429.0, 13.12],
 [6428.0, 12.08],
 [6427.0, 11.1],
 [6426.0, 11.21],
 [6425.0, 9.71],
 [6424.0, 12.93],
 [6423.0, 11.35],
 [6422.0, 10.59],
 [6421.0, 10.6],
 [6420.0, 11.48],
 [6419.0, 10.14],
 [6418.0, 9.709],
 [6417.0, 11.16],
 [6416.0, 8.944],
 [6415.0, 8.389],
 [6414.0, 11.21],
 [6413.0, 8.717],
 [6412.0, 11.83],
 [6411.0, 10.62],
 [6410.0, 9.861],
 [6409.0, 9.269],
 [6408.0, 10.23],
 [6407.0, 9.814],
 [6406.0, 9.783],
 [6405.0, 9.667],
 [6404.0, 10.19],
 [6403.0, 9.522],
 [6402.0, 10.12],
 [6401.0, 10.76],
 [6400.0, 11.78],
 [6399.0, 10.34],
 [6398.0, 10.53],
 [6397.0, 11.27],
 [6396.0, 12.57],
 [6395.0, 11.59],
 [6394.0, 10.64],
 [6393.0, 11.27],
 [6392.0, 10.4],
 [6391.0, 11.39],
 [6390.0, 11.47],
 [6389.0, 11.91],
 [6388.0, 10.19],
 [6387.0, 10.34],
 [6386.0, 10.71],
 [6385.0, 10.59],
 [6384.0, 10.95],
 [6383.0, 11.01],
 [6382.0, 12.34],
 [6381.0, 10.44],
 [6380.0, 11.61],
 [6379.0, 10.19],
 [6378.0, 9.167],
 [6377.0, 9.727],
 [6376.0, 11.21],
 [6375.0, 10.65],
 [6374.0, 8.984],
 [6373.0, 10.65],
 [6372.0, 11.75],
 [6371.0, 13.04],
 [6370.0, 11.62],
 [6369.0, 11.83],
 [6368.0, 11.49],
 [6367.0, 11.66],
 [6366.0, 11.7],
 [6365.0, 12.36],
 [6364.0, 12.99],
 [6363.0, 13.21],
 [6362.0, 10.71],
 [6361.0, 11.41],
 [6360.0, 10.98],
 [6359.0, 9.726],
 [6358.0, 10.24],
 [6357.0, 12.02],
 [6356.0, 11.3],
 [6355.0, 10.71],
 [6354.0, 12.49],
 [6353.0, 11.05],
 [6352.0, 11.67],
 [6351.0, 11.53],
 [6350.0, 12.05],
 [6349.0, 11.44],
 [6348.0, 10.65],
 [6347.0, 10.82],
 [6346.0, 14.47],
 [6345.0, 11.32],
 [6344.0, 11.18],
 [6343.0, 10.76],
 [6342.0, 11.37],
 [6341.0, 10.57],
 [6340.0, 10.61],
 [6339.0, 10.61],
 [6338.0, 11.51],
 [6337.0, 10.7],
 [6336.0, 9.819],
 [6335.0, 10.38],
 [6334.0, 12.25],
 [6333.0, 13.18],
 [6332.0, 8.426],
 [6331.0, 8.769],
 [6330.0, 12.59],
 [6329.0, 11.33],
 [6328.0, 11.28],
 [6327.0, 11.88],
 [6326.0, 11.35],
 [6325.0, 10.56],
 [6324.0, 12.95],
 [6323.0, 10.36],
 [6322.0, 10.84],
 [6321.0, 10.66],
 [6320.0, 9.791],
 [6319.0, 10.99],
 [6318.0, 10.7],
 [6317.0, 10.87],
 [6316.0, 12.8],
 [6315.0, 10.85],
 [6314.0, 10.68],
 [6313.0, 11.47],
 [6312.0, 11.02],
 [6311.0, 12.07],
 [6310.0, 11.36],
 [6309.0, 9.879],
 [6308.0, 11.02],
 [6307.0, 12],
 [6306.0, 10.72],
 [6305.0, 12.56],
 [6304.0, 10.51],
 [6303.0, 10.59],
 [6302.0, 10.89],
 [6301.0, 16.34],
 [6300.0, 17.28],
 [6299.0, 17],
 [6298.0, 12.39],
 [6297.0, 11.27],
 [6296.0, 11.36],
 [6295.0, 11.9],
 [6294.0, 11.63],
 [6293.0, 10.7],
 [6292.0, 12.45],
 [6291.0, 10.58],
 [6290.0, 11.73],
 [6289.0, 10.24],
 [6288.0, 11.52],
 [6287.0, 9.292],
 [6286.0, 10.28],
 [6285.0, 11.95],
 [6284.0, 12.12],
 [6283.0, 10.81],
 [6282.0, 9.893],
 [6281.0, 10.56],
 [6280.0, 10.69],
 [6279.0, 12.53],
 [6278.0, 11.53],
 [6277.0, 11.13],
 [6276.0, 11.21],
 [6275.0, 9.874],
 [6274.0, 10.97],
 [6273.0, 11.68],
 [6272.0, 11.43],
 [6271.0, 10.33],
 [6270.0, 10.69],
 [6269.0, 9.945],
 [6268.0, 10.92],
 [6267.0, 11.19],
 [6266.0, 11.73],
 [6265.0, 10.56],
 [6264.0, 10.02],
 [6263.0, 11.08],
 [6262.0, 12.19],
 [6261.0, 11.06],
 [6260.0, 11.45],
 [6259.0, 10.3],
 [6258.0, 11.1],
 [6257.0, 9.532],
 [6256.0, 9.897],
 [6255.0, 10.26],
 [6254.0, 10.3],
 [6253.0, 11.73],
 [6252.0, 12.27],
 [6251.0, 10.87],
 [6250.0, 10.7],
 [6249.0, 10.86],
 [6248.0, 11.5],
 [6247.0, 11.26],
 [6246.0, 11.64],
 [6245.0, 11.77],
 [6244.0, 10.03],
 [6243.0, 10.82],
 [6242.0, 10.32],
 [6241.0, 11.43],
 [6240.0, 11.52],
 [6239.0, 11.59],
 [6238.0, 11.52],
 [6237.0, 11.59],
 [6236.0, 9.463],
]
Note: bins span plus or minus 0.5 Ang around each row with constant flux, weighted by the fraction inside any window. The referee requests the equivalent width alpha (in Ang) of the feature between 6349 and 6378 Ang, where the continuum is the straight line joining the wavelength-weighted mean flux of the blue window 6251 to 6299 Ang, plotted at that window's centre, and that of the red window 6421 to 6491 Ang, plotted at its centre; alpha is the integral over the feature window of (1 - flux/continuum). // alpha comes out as -1.2 Ang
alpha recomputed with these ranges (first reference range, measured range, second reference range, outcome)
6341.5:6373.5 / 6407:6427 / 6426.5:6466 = 1.1 Ang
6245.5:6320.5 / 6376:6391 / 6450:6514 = 0.2 Ang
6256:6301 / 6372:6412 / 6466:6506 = 1.2 Ang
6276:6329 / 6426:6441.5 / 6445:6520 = -0.1 Ang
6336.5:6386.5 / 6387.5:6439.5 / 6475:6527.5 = 1.4 Ang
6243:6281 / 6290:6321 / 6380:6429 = -2.5 Ang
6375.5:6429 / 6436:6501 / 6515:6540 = 0.4 Ang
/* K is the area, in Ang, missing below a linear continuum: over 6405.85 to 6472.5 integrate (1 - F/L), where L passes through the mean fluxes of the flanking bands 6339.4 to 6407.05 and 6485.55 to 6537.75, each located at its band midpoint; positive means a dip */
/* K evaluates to 1.2 Ang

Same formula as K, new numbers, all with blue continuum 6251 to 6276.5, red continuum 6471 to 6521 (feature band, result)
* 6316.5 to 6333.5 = -0.27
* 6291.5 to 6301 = -1.96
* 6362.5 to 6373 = -1.30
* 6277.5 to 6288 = -0.14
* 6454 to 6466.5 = 0.17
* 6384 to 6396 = -0.32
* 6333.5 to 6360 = -1.03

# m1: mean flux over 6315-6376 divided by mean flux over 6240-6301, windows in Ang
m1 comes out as 1.00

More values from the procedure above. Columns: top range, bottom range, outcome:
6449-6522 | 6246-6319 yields 0.95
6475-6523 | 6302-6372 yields 0.94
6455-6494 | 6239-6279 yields 0.96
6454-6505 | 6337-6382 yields 0.94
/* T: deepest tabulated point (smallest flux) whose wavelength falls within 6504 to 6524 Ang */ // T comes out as 9.123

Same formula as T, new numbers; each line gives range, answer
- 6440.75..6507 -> 8.075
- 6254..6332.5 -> 8.426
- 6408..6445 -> 8.389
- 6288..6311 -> 9.879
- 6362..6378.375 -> 8.984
